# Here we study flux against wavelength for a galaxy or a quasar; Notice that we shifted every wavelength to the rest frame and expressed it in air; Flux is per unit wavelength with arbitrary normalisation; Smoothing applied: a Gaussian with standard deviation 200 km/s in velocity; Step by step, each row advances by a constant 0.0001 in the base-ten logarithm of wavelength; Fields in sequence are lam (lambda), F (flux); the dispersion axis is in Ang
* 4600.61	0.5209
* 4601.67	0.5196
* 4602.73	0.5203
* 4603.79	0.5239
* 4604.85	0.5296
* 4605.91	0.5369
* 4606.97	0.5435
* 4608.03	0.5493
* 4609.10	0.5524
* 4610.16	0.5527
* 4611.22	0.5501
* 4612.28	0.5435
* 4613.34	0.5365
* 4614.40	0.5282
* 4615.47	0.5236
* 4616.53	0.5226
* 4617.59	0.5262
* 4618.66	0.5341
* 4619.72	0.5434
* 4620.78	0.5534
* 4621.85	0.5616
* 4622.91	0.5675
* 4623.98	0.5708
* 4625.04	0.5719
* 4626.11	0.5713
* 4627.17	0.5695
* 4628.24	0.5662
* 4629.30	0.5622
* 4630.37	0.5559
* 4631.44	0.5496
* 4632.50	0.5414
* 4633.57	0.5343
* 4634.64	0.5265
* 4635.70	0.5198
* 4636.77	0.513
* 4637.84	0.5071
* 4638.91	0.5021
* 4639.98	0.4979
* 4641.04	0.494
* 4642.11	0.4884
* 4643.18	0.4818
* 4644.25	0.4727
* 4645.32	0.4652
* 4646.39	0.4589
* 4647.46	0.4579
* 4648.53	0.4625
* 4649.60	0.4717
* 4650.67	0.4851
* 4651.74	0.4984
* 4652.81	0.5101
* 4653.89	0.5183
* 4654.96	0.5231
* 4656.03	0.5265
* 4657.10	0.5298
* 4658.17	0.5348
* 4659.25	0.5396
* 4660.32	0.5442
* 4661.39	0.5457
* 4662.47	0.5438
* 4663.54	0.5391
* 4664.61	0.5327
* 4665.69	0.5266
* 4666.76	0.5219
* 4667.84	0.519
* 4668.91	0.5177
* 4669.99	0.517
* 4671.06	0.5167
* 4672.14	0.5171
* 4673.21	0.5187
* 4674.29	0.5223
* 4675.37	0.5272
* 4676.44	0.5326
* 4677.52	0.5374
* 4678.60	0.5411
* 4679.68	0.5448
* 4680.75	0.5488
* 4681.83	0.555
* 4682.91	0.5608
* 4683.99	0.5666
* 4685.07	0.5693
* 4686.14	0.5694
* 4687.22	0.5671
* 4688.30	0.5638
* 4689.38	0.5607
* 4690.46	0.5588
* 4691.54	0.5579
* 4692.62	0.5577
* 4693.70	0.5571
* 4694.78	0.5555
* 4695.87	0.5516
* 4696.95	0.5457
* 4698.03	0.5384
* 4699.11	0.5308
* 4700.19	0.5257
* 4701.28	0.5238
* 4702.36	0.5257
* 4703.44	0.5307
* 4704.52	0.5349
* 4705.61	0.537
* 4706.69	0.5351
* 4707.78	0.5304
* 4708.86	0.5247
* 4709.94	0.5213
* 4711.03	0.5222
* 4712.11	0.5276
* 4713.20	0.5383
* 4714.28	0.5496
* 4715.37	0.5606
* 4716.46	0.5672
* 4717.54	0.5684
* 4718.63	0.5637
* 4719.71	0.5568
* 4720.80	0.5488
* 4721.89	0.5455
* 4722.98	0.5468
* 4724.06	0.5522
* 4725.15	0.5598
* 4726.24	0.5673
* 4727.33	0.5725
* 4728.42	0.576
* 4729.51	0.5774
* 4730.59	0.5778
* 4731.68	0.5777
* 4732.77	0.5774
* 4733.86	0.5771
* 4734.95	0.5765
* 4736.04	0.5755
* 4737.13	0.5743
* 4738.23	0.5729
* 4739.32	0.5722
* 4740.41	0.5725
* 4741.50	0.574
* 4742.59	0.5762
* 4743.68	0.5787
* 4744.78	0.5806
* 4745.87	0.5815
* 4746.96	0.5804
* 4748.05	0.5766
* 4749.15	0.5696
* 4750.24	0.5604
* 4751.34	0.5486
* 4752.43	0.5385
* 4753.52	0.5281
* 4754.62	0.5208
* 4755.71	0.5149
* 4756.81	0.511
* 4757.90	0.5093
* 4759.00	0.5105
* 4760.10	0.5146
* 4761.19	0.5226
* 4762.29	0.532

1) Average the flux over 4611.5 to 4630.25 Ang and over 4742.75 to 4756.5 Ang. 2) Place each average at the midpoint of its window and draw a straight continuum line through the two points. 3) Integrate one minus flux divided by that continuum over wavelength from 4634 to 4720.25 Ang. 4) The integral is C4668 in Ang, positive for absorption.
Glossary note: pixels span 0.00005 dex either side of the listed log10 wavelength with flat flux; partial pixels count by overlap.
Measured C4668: 3.74 Ang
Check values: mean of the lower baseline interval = 0.55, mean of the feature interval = 0.529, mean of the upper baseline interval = 0.556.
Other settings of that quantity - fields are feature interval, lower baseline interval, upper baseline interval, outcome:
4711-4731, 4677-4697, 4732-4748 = 0.41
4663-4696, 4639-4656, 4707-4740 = -1.62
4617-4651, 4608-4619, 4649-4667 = 0.60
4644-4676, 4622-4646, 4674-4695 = 1.70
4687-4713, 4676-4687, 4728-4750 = 0.92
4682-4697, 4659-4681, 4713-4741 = -0.49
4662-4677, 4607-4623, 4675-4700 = 0.67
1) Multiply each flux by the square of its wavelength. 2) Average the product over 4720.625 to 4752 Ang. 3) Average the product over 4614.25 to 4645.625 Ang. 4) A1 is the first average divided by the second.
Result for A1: 1.12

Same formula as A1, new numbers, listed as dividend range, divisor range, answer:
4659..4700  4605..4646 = 1.04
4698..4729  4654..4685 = 1.04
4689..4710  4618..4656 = 1.07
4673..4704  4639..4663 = 1.11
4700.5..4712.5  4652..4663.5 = 1.02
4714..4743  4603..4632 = 1.09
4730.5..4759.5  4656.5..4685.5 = 1.08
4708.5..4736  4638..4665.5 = 1.14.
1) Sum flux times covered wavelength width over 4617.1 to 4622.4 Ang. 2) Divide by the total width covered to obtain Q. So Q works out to 0.544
